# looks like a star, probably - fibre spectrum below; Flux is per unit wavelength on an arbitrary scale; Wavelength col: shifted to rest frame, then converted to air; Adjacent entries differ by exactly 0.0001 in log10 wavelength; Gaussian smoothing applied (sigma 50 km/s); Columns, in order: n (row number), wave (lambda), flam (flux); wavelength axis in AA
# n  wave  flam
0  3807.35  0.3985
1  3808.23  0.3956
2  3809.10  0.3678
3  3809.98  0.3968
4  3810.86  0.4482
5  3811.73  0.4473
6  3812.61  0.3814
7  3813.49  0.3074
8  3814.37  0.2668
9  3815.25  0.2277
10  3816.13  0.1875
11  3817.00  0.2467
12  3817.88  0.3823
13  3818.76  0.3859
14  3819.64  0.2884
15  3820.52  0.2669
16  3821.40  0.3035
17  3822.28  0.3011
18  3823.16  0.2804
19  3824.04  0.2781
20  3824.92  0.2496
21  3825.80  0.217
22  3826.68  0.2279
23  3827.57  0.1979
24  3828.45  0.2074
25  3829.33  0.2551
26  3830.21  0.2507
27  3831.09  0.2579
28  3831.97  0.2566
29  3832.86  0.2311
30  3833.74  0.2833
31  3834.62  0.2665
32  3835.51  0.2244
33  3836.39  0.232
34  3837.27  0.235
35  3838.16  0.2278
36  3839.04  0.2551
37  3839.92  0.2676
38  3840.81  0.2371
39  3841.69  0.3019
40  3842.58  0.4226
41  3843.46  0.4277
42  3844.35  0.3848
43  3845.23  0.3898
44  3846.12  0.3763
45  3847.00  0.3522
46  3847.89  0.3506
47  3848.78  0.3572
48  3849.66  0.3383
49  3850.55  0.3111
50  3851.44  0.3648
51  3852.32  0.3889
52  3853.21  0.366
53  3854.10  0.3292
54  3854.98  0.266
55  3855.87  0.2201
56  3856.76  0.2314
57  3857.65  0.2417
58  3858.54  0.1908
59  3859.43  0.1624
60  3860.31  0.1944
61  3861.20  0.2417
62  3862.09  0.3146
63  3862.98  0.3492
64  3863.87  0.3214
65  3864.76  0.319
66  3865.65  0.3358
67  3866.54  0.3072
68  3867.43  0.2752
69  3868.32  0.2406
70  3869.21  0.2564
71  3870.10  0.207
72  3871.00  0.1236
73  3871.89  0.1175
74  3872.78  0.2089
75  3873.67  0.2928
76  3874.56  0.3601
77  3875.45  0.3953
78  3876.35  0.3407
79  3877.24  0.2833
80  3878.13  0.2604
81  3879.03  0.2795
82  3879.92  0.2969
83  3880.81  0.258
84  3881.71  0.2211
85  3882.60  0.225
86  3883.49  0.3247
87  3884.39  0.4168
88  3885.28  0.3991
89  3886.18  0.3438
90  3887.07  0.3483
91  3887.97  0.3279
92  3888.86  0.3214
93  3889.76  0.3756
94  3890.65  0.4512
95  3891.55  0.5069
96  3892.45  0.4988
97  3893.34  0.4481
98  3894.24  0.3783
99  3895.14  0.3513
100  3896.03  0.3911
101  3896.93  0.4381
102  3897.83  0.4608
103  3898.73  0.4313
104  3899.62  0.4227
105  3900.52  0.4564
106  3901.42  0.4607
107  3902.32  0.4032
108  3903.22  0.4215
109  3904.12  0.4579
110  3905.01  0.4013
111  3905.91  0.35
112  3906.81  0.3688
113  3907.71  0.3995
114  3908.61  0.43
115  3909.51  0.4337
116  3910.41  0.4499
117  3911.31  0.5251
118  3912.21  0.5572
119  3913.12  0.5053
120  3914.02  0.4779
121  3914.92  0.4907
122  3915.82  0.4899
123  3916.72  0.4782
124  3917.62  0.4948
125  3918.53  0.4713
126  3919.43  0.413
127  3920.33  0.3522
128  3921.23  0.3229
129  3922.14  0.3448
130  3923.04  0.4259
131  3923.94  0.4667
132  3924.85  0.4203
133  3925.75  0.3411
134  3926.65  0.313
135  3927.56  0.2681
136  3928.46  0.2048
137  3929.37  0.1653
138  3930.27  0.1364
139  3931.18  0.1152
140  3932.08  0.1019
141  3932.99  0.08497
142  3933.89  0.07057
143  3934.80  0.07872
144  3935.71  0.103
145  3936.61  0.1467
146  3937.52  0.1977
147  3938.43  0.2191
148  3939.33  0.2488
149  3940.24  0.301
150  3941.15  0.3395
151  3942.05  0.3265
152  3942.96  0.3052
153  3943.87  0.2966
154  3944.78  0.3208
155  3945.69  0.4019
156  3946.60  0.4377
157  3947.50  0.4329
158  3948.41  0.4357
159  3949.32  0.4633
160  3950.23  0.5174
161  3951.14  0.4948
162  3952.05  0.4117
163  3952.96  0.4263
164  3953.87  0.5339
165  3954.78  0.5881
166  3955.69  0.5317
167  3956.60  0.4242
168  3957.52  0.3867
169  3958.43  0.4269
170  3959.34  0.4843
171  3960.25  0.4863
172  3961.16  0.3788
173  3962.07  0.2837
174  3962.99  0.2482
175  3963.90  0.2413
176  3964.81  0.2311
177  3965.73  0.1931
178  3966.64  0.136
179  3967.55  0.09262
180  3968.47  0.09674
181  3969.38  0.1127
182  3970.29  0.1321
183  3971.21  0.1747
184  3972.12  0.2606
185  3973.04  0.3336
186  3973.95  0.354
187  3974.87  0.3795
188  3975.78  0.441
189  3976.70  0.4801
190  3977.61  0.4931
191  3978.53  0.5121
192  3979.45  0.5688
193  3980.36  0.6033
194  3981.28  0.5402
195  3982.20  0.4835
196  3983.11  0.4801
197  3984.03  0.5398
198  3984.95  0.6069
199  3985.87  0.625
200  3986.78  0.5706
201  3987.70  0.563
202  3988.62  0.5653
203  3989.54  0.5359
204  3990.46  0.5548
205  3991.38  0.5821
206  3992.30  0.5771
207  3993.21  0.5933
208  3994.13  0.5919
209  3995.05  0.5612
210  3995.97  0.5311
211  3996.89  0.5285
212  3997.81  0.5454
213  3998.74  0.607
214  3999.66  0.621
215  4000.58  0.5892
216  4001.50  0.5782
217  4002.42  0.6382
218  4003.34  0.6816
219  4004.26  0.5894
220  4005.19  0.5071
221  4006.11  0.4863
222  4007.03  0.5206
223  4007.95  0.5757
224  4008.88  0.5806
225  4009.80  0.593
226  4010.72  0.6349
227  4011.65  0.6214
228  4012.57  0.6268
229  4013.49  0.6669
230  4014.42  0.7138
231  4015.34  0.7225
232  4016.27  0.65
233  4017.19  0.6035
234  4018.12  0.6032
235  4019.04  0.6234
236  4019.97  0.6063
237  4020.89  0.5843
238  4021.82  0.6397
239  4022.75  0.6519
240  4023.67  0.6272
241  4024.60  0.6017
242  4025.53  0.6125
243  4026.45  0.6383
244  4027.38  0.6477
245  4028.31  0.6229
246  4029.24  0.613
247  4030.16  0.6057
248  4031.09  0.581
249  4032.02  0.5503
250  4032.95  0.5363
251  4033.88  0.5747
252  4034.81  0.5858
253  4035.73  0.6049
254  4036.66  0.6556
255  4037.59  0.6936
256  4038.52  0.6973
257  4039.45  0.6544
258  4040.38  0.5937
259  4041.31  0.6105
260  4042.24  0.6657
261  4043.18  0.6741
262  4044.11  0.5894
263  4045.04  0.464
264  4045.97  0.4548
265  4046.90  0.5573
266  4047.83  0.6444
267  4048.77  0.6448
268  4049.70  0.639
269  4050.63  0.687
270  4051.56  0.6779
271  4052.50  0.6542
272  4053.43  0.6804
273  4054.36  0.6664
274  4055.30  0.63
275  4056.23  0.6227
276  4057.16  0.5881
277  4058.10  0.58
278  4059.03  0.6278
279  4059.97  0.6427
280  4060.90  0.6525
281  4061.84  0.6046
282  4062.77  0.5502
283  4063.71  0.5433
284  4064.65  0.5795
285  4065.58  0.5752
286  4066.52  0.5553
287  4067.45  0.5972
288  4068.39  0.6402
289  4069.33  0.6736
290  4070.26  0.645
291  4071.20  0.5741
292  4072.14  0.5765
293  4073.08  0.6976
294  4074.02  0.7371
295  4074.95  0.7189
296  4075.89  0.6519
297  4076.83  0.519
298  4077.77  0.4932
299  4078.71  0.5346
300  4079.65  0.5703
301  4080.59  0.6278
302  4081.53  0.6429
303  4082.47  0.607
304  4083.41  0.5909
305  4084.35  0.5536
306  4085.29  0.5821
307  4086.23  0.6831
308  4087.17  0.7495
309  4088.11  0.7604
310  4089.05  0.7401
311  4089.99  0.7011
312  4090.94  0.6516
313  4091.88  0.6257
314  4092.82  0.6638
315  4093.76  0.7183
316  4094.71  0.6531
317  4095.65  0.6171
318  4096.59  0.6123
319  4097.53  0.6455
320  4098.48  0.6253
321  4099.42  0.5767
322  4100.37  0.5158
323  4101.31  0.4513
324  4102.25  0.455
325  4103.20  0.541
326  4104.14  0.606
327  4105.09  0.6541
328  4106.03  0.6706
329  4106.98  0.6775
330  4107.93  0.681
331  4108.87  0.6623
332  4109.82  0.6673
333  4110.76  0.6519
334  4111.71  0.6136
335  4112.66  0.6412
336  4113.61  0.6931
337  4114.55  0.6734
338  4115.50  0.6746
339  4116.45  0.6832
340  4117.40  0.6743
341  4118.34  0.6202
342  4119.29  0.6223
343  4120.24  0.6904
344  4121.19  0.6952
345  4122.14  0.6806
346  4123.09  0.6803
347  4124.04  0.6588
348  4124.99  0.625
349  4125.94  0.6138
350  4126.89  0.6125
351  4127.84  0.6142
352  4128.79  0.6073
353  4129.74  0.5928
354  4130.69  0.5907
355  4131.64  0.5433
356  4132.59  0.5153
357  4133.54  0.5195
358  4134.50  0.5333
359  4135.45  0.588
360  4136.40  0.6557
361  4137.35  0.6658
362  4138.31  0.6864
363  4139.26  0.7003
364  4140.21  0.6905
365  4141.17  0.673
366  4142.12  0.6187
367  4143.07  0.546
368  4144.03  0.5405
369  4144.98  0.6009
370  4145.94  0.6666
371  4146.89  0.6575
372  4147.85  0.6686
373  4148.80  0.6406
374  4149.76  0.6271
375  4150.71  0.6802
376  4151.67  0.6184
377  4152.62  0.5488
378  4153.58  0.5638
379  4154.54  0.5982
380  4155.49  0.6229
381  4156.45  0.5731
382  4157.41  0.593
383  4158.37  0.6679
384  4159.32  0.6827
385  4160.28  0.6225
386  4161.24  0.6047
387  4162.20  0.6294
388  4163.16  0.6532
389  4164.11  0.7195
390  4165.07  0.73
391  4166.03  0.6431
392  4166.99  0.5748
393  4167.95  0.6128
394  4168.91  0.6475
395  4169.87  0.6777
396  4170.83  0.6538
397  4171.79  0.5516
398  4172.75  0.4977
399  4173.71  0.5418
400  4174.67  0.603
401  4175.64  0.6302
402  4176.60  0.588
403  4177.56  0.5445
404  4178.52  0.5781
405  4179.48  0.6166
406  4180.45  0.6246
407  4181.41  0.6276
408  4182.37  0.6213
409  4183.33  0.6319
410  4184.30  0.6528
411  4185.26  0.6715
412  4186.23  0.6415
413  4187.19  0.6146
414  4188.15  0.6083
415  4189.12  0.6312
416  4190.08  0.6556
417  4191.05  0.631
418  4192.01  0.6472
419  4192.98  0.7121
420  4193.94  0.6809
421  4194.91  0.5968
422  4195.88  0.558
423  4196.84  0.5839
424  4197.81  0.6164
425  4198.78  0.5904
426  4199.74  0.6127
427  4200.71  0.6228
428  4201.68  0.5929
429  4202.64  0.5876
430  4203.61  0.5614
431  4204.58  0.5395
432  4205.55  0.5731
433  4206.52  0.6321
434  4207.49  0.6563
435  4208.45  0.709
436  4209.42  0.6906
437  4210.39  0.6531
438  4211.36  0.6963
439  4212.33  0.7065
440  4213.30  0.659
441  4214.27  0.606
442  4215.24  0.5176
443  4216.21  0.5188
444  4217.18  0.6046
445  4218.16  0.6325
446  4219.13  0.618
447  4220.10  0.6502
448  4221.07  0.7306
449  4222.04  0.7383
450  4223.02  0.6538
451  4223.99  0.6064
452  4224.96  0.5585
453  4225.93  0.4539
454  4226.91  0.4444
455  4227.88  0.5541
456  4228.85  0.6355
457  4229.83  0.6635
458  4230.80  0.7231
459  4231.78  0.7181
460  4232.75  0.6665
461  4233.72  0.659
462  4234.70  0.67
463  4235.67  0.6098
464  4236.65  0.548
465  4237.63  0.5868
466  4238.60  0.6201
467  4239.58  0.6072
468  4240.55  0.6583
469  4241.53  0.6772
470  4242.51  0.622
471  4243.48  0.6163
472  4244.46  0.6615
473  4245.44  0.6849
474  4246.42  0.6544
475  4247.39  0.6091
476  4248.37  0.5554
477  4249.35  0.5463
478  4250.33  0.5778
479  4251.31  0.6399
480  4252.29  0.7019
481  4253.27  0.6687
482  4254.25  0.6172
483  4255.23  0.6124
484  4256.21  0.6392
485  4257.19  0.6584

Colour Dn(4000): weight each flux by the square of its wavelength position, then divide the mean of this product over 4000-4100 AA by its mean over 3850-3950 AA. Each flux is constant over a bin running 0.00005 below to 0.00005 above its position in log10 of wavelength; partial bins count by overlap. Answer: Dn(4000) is 2.01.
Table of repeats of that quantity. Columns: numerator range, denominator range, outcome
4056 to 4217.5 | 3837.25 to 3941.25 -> 2.15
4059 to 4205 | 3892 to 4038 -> 1.49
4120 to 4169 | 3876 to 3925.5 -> 1.76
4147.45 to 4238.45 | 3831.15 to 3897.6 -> 2.37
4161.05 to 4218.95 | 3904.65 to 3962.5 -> 1.94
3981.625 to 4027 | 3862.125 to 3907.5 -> 1.82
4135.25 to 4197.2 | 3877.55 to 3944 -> 2.04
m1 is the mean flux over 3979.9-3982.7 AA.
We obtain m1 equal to 0.543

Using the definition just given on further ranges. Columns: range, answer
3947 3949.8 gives 0.446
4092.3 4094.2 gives 0.691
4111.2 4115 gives 0.655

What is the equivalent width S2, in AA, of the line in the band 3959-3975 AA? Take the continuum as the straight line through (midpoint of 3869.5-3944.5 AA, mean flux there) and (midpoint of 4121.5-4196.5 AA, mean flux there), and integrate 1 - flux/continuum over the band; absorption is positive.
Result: 6.0 AA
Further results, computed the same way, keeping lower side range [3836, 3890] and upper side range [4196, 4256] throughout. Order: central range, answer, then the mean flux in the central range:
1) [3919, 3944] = 7.3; 0.253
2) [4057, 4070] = -3.4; 0.602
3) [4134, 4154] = -2.9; 0.627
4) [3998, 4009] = -4.1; 0.58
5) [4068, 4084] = -4.2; 0.617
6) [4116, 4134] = -3.1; 0.623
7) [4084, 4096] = -4.1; 0.671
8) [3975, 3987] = -3.8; 0.53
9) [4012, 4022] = -4.7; 0.64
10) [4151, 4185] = -2.8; 0.616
